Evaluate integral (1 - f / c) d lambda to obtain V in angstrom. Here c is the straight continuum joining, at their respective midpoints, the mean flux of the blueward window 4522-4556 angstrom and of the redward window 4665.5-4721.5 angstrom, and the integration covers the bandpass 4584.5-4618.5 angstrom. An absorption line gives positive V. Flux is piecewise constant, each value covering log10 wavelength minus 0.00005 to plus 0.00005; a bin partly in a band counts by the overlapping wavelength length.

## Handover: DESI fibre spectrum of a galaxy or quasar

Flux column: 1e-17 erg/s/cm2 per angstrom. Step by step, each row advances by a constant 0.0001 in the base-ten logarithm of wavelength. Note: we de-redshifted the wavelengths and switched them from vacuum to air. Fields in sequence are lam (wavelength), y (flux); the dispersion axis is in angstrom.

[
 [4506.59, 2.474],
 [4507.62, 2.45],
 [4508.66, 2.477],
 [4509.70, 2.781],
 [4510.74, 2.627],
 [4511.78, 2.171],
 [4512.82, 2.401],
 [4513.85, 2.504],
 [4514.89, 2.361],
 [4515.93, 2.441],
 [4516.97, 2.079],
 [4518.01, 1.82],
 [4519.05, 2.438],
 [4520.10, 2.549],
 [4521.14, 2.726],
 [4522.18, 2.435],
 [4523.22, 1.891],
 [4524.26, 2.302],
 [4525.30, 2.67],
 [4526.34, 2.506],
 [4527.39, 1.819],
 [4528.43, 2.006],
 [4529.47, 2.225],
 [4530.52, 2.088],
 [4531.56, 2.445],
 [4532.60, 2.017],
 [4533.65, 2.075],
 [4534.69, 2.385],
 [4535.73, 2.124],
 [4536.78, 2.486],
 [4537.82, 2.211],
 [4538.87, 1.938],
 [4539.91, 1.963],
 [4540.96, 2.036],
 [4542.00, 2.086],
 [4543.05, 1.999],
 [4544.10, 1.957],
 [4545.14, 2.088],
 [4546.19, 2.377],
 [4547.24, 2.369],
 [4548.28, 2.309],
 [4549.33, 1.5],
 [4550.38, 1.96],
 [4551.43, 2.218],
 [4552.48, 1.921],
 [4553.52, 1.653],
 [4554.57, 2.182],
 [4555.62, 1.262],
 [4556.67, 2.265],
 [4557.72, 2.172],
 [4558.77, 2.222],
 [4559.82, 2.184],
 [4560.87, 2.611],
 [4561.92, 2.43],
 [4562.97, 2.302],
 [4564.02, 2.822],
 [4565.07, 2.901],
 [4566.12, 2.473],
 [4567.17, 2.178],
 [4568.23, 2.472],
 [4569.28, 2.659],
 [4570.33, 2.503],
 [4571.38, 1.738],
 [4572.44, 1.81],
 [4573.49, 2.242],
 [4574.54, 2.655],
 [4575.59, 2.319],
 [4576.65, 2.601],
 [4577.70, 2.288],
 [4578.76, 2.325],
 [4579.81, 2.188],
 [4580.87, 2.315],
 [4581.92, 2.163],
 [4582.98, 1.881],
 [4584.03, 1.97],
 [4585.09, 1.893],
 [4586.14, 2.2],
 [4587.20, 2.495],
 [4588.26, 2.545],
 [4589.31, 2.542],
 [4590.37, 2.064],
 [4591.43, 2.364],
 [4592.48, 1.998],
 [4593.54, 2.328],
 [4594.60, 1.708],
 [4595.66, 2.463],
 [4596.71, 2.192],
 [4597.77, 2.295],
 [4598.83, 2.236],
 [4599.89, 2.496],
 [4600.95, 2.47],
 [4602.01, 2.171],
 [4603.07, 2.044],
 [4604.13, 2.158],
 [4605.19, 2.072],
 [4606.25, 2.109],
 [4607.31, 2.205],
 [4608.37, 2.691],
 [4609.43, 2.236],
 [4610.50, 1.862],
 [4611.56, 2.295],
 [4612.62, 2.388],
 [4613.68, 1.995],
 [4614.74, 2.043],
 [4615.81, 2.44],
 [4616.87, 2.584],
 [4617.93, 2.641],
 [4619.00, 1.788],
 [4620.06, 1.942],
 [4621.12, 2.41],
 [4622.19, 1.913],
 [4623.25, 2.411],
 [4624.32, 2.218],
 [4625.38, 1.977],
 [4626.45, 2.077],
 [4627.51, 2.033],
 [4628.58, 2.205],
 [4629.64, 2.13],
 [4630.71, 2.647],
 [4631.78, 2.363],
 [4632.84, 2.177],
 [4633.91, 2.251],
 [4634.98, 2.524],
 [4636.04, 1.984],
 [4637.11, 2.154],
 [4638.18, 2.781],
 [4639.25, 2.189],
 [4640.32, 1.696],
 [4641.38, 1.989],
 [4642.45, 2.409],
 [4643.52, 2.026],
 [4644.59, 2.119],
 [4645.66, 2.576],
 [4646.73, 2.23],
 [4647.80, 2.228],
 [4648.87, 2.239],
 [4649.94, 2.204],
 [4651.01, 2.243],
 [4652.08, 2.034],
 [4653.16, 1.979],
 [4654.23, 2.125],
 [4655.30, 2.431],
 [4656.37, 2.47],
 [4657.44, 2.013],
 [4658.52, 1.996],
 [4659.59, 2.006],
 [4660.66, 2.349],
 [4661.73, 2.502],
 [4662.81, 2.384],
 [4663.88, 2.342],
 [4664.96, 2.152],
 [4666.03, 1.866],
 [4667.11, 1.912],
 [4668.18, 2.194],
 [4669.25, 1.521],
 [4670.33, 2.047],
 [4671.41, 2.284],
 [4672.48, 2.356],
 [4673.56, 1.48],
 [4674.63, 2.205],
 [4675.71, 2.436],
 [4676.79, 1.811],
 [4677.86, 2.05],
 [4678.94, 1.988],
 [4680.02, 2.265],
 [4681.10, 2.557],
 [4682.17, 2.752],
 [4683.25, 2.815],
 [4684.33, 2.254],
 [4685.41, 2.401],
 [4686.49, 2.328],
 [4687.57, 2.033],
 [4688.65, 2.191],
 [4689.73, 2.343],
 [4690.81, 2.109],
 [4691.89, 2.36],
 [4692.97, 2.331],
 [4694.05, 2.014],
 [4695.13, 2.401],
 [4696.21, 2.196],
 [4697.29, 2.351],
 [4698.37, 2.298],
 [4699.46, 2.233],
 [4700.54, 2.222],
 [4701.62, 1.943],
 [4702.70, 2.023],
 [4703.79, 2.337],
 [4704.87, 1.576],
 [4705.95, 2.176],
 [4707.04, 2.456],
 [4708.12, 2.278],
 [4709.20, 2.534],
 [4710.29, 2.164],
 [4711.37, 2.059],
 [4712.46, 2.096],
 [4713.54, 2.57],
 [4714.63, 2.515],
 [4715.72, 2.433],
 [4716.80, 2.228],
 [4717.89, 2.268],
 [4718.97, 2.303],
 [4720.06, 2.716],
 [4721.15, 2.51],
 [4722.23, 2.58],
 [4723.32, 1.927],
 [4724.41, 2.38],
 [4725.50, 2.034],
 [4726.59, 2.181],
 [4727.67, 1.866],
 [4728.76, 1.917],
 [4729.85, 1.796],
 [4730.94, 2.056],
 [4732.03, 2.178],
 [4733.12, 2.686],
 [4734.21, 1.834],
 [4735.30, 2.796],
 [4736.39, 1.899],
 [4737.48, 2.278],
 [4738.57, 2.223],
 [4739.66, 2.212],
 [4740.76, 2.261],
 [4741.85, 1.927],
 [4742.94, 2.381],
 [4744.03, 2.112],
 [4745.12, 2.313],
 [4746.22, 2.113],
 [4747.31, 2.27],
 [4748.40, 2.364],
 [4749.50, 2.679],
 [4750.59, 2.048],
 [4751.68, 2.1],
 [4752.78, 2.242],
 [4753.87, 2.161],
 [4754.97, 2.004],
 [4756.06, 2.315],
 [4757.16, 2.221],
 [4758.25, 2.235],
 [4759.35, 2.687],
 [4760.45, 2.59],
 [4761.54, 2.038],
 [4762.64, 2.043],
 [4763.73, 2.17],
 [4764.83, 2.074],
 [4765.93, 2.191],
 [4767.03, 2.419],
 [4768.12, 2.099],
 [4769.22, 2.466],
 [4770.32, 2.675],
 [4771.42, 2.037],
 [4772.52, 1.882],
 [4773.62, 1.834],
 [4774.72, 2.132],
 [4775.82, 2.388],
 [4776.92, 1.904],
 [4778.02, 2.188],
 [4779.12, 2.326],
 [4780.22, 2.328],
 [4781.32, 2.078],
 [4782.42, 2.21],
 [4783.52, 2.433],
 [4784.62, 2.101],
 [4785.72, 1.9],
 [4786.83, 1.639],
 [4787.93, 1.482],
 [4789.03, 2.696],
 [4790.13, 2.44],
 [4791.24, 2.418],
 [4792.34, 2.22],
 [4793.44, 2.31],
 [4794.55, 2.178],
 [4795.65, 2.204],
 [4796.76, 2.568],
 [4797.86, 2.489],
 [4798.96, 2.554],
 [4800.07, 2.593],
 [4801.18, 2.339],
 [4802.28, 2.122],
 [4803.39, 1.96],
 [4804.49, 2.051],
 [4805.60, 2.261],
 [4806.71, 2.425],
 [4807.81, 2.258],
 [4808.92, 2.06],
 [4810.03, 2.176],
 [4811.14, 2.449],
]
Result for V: -1.6 angstrom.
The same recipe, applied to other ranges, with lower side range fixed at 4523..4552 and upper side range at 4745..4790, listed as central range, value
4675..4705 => -0.9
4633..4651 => -0.5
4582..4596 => -0.2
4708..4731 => -0.7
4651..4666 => -0.2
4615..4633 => -0.5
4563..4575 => -1.4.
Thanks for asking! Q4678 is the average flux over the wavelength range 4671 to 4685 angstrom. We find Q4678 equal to 2.25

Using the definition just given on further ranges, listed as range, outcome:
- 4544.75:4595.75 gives 2.23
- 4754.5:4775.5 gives 2.22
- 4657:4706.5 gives 2.18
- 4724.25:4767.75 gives 2.21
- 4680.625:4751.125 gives 2.26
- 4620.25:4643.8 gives 2.21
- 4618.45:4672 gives 2.18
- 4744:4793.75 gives 2.21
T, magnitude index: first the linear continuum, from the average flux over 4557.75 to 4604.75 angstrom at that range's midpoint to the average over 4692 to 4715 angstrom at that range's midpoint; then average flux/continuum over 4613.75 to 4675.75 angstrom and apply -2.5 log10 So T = 0.04 mag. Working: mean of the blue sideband 2.29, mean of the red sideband 2.23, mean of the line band 2.18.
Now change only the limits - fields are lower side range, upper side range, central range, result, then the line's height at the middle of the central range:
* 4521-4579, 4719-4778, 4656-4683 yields 0.03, 2.22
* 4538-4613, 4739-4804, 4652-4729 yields 0.00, 2.22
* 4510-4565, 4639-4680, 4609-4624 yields -0.02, 2.16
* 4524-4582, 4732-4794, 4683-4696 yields -0.03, 2.21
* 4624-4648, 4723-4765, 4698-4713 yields 0.02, 2.2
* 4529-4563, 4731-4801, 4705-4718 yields -0.04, 2.21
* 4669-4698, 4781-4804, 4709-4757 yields 0.00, 2.23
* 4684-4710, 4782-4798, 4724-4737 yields 0.04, 2.22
